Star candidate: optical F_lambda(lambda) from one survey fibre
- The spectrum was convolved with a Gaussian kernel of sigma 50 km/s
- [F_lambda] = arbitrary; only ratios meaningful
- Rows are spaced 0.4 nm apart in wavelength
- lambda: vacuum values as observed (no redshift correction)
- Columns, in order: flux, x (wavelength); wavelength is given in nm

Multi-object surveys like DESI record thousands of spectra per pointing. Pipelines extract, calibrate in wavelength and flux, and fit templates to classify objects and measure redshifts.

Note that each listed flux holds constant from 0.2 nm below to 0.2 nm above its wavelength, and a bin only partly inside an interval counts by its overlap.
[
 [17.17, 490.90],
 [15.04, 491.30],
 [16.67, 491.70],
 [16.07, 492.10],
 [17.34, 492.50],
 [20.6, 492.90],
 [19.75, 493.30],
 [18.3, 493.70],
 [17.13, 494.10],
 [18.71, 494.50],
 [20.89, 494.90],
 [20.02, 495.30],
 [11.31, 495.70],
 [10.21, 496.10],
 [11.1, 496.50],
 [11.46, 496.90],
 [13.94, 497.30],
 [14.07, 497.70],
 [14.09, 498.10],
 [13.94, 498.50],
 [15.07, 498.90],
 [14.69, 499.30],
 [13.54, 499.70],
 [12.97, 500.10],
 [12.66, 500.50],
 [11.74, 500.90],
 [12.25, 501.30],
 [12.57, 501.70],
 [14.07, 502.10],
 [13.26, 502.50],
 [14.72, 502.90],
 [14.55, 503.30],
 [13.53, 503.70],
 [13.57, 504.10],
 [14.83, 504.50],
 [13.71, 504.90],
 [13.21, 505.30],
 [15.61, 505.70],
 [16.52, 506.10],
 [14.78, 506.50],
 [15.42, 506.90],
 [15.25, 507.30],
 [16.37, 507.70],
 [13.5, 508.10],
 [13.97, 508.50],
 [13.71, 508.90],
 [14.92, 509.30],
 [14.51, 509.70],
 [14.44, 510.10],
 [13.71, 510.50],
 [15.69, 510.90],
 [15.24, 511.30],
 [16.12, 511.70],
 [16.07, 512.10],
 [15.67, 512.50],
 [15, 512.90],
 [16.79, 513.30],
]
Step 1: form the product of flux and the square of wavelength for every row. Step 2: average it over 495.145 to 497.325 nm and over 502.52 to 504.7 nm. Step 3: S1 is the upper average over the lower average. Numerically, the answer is 1.1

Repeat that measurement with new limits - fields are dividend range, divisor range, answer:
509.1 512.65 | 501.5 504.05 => 1.14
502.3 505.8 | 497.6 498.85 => 1.02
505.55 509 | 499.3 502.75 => 1.18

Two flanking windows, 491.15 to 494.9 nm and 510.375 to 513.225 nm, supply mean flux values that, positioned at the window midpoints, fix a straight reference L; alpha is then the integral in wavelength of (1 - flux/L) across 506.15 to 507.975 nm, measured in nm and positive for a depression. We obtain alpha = 0.07 nm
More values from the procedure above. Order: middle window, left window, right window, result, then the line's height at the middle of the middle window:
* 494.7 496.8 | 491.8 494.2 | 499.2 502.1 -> 0.24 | 16.3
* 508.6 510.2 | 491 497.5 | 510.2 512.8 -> 0.11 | 15.5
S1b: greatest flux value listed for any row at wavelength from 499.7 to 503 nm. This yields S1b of 14.72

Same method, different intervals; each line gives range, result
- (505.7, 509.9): 16.52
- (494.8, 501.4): 20.89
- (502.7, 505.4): 14.83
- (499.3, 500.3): 14.69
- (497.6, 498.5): 14.09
